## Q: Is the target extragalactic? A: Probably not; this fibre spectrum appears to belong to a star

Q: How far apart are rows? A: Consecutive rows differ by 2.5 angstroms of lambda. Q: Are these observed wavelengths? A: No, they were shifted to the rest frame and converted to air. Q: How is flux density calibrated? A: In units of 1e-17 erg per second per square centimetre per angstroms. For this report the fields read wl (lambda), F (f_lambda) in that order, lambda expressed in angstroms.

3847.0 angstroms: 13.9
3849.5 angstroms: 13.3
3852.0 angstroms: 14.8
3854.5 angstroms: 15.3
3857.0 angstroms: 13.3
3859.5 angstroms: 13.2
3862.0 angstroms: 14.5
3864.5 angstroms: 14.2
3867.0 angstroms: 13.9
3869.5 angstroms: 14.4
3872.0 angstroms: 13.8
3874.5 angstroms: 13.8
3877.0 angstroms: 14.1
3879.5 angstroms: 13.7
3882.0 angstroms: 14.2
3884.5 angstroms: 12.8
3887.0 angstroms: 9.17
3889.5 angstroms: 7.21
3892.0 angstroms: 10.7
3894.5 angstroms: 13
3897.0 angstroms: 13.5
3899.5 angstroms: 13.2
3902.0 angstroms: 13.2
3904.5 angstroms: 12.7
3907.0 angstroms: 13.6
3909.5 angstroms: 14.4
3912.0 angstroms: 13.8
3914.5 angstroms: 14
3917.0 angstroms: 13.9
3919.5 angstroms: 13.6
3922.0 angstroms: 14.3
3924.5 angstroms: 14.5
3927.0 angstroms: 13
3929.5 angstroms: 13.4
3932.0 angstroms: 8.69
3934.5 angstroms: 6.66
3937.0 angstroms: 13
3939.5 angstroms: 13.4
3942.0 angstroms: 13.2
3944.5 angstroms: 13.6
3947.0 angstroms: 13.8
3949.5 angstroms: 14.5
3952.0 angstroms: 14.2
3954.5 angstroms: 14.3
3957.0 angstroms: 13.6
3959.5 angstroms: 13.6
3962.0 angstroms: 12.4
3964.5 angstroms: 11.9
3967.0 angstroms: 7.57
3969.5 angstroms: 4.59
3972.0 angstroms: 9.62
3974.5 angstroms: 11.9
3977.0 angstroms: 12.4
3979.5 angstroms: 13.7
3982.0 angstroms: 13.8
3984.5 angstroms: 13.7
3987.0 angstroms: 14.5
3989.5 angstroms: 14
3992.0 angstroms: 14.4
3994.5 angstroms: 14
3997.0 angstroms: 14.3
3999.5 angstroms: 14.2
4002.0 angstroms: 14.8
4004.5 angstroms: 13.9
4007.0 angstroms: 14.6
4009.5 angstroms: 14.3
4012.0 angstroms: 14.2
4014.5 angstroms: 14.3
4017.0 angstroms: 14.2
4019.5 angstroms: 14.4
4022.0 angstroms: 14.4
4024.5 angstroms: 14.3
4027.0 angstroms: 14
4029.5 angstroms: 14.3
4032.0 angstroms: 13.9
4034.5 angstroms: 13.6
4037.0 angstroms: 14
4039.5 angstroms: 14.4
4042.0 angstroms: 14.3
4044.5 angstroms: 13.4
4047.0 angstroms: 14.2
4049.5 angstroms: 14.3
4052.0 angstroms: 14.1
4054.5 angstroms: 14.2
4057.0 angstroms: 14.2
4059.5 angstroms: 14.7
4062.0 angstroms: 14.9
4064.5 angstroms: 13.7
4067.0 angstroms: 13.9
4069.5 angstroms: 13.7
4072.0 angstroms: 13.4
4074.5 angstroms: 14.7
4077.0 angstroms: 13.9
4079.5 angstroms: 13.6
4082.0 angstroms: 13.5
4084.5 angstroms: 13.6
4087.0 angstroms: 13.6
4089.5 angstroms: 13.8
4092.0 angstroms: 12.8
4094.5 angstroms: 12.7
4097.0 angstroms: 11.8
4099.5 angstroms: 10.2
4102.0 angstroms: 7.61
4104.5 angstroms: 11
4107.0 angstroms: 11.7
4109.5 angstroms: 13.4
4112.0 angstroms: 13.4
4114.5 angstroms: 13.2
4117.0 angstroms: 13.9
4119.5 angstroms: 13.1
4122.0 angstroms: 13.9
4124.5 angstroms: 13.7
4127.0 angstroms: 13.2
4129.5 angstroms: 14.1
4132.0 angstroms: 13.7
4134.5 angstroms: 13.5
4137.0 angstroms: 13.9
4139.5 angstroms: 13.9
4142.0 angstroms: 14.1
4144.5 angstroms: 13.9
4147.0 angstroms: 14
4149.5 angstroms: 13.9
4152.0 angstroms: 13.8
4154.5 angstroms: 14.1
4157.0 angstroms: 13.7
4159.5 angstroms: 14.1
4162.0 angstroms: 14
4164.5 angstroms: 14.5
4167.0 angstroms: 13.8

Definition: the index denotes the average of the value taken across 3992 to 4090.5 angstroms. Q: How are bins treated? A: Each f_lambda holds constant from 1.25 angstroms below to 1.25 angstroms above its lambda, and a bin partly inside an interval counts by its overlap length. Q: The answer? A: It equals 14.1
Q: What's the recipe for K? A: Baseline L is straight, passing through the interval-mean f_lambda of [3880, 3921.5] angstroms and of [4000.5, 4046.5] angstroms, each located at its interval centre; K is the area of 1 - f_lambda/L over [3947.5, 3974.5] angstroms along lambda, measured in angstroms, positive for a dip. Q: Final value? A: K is 3.47 angstroms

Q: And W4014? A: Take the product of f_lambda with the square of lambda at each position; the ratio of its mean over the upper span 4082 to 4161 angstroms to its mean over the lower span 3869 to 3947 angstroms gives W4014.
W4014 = 1.14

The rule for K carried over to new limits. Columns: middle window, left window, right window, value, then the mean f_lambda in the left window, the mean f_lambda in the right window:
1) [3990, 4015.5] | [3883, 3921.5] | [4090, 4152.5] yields -3.0 angstroms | 12.6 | 13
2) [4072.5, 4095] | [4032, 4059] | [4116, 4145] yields 0.5 angstroms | 14.1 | 13.7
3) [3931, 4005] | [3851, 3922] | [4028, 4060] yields 6.0 angstroms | 13.3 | 14.1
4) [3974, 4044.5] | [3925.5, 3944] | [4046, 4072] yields -4.6 angstroms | 11.7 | 14.2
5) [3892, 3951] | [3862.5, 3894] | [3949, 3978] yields -4.2 angstroms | 12.7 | 11.6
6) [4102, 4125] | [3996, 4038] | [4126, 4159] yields 2.0 angstroms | 14.2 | 13.8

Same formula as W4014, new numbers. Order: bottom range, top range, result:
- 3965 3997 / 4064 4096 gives 1.18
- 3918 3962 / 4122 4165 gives 1.18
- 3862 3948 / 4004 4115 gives 1.13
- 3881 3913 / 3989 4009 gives 1.21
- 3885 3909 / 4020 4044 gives 1.27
